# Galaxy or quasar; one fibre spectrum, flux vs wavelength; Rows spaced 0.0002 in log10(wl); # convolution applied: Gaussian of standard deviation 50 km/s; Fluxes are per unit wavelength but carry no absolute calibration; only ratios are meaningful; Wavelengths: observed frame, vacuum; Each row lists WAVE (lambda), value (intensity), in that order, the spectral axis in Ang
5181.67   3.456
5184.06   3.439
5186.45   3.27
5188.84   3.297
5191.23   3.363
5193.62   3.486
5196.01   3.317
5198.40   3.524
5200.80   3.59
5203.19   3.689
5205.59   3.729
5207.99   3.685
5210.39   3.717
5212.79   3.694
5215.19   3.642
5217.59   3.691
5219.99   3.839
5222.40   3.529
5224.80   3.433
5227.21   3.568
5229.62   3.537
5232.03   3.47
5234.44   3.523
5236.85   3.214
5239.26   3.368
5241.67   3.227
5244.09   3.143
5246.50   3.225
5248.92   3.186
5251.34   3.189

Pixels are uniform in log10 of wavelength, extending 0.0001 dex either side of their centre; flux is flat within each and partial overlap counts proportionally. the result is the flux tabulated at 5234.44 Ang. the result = 3.523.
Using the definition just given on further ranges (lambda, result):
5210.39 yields 3.717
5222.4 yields 3.529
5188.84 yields 3.297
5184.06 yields 3.439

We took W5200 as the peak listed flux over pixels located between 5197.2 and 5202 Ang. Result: 3.59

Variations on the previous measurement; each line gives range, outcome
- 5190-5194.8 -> 3.486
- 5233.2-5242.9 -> 3.523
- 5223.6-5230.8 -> 3.568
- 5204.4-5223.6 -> 3.839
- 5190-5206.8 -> 3.729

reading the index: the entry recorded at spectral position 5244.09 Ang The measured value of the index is 3.143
